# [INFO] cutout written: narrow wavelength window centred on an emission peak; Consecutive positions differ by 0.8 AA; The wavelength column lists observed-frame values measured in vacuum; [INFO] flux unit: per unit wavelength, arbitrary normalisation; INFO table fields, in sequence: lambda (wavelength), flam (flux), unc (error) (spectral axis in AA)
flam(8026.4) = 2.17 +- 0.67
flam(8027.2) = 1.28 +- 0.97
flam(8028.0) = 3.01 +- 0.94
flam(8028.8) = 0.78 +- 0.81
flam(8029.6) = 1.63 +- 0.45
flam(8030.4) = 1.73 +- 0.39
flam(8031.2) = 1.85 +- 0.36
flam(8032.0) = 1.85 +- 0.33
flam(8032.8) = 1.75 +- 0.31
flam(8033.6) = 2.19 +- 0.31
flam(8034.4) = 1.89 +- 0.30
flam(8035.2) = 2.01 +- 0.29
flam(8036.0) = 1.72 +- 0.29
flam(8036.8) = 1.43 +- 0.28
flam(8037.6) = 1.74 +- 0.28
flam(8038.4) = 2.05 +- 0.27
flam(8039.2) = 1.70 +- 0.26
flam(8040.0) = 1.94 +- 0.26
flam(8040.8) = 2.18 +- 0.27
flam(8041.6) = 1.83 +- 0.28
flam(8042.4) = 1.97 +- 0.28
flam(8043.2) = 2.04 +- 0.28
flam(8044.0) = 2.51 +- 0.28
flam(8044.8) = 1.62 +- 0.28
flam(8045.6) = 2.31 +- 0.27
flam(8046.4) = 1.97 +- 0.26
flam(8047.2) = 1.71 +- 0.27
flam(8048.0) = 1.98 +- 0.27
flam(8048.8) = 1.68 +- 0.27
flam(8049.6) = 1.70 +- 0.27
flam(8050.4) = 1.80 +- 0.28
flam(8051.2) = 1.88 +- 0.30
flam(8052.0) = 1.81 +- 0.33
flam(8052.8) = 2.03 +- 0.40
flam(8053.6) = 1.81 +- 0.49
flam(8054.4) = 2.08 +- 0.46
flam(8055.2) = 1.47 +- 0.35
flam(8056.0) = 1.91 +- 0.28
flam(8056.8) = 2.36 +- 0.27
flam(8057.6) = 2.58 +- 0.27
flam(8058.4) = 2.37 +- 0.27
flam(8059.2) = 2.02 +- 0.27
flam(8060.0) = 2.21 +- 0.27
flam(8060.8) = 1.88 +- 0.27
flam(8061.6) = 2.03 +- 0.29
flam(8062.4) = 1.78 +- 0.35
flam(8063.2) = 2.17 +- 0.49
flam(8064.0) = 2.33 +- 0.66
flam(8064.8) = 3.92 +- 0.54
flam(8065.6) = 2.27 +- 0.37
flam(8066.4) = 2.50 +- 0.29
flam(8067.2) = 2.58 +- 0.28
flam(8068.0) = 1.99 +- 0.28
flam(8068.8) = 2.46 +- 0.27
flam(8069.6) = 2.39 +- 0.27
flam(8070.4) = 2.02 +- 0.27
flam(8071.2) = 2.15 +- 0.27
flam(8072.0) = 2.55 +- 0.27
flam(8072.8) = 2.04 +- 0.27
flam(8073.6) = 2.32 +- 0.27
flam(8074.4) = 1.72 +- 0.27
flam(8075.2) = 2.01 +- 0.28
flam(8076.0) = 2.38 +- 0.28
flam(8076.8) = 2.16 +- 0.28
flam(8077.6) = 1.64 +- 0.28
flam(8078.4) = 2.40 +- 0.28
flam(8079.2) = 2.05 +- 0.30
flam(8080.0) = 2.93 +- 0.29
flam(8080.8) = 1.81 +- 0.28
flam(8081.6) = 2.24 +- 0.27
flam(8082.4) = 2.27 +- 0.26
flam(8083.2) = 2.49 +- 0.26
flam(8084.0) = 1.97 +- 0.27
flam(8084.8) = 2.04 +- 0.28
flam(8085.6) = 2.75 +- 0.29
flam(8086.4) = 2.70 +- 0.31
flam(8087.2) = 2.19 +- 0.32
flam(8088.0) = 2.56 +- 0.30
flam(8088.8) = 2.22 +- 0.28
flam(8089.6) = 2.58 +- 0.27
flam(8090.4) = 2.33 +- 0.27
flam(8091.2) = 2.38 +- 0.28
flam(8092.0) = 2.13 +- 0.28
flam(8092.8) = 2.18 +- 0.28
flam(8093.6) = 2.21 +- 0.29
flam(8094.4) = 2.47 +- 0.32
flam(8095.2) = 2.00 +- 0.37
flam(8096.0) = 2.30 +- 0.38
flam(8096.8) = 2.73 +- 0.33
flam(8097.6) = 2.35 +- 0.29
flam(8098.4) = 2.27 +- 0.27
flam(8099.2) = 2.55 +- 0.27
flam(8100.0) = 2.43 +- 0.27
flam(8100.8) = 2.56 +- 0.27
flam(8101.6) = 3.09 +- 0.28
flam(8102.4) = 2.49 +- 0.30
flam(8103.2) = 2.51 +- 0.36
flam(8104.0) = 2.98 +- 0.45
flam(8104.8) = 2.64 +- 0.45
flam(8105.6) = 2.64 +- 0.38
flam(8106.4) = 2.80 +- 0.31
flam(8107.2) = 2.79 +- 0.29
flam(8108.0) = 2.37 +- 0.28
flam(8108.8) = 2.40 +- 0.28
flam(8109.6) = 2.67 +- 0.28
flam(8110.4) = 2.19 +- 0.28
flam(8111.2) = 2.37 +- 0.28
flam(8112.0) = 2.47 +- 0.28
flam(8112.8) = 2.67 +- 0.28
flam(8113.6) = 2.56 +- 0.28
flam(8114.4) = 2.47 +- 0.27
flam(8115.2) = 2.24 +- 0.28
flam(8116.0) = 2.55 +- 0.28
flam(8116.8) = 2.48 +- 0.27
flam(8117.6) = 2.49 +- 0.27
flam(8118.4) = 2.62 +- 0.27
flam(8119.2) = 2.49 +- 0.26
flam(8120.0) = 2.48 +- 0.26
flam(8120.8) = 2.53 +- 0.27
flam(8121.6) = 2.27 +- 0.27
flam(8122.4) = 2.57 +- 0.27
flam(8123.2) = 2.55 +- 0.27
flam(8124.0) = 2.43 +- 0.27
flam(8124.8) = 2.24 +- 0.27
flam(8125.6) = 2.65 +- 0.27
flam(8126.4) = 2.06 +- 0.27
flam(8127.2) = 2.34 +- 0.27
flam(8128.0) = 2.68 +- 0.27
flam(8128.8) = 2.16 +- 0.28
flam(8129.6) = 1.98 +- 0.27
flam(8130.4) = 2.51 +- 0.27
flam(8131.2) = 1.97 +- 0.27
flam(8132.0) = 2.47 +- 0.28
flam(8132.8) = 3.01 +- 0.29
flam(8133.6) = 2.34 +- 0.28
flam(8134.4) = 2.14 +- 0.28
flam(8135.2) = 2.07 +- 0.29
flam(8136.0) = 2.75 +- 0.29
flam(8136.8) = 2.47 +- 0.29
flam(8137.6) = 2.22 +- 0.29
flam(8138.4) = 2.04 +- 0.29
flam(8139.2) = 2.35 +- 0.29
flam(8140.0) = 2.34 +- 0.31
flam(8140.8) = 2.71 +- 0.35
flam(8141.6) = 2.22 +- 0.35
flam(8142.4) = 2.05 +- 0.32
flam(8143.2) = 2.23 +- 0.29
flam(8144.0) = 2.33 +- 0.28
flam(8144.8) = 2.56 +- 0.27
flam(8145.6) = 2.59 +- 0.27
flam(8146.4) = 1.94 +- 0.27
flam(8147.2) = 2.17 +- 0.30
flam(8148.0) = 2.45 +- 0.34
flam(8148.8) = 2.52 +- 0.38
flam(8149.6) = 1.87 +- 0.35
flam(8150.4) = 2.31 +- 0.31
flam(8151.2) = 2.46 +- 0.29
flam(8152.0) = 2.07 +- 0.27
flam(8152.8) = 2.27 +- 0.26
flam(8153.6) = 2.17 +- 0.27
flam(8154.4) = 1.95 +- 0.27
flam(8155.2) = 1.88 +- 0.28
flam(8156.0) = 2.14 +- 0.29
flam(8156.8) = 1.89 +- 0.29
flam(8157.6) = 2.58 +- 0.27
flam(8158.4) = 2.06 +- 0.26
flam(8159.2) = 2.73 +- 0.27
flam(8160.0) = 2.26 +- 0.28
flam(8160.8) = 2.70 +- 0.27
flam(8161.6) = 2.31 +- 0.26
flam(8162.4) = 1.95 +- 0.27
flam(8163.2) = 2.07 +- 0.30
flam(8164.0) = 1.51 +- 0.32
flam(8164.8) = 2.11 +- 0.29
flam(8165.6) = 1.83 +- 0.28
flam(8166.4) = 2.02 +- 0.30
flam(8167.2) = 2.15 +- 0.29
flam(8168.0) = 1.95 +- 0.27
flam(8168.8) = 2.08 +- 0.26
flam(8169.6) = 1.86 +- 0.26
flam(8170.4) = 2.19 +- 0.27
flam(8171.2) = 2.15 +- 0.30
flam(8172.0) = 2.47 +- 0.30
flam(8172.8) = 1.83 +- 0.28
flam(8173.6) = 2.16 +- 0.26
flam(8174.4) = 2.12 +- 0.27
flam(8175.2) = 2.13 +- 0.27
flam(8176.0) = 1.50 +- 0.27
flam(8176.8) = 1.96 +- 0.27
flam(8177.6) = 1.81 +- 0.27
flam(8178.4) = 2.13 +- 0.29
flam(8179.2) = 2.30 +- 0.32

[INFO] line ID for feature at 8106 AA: Mg II 2798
